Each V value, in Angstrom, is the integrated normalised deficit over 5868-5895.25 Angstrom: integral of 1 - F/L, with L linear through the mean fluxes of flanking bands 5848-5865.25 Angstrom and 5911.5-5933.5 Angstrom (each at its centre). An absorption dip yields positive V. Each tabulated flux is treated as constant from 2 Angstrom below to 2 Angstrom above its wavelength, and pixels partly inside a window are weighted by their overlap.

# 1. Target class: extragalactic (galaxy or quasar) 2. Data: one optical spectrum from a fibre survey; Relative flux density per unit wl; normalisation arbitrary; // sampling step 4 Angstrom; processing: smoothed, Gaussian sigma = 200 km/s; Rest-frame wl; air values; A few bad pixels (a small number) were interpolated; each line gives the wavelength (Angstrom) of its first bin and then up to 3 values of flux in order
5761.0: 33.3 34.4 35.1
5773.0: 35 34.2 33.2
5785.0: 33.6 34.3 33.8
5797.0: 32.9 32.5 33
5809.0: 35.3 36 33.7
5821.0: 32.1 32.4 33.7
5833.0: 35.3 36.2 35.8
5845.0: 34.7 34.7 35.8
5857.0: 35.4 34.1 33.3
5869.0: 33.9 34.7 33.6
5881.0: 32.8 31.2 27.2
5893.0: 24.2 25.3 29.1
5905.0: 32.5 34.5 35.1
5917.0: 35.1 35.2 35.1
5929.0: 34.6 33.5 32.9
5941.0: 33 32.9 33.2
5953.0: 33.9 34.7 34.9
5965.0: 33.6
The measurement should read 3.0 Angstrom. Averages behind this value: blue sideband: 34.8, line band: 30.9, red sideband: 34.8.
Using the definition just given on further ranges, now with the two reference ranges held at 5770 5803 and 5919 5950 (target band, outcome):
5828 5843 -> -0.7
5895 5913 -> 1.6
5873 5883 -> 0.1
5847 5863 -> -0.6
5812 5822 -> 0.0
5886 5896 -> 2.2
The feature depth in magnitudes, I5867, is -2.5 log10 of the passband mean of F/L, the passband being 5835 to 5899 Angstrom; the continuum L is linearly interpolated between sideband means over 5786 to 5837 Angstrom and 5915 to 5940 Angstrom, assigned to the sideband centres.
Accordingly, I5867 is 0.045 mag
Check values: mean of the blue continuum 33.8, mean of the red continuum 34.3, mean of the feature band 32.7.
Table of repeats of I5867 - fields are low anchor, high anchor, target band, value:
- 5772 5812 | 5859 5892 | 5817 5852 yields -0.042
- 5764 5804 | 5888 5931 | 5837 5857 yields -0.082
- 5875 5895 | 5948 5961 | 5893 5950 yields -0.020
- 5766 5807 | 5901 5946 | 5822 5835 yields 0.004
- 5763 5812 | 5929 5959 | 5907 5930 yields -0.043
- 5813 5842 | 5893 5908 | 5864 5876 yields -0.100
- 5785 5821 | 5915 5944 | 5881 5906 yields 0.196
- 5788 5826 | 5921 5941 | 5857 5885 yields 0.005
